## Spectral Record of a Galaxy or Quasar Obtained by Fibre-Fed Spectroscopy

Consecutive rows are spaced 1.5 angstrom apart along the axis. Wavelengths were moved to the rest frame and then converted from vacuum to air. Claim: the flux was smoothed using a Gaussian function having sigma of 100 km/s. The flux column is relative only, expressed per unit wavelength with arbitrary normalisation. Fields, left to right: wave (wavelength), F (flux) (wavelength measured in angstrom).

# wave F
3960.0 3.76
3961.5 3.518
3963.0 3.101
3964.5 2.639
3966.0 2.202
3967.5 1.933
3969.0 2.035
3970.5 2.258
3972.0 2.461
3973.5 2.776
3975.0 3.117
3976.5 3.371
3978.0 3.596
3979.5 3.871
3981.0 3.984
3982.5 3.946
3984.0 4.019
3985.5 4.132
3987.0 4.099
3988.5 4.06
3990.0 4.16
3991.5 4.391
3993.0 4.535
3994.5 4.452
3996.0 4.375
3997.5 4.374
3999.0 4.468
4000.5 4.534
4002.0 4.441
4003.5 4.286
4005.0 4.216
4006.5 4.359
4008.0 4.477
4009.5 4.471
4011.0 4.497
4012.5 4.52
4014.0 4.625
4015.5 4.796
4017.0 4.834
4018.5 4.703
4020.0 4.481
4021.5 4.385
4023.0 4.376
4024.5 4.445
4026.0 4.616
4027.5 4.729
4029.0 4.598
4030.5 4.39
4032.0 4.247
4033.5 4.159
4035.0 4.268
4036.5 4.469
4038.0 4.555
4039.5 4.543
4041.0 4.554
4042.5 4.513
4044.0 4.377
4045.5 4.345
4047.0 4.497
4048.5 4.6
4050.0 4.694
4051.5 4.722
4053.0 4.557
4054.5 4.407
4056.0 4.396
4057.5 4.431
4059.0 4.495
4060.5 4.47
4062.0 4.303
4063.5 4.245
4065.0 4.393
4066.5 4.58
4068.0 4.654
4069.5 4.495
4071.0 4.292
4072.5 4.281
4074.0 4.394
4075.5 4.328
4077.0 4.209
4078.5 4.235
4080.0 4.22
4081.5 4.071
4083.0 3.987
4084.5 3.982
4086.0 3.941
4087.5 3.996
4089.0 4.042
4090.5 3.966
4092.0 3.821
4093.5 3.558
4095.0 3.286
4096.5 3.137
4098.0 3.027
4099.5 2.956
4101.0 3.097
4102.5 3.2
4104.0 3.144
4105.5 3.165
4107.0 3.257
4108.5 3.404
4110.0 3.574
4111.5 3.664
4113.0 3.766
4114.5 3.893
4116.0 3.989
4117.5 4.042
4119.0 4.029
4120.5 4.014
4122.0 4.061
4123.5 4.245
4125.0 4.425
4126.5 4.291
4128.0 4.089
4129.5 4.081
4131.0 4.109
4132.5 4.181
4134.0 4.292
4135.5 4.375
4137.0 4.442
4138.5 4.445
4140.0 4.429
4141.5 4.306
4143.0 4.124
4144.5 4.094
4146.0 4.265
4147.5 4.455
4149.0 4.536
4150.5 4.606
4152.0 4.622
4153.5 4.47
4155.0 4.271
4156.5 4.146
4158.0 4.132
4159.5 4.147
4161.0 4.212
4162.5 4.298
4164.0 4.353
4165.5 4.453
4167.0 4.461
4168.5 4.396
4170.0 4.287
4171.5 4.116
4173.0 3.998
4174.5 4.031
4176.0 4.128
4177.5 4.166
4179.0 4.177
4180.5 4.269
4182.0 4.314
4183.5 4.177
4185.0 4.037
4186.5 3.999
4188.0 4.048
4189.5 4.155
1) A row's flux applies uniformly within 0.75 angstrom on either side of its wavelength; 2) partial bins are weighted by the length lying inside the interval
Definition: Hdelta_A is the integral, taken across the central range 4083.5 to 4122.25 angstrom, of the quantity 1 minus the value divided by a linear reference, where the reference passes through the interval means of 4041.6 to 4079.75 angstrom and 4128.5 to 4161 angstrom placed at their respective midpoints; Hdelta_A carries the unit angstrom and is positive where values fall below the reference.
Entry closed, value 6.7 angstrom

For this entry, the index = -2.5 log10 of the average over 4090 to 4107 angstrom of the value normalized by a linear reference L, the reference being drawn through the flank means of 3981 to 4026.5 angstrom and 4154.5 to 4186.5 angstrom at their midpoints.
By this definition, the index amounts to 0.29 mag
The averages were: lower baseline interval 4.39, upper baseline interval 4.21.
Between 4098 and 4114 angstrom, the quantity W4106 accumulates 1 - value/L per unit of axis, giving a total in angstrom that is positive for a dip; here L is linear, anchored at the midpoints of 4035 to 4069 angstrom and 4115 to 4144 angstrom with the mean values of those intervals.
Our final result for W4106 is 3.6 angstrom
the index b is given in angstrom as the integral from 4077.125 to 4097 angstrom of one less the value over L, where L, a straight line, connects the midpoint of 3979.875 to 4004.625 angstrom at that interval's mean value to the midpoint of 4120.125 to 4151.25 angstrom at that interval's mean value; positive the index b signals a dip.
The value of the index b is 1.81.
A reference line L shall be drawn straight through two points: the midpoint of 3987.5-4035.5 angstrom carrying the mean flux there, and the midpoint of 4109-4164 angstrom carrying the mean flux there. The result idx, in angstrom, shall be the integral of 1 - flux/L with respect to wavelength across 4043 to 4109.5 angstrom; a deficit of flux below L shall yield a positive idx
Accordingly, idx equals 4.3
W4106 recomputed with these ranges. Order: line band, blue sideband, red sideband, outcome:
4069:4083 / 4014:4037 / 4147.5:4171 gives 0.6 angstrom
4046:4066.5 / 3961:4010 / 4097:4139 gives -3.8 angstrom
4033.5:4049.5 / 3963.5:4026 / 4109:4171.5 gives -1.7 angstrom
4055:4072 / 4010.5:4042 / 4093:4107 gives -2.6 angstrom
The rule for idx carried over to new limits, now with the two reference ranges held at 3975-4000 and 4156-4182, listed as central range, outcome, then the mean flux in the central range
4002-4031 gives -2.9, 4.52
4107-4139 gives 1.1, 4.05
